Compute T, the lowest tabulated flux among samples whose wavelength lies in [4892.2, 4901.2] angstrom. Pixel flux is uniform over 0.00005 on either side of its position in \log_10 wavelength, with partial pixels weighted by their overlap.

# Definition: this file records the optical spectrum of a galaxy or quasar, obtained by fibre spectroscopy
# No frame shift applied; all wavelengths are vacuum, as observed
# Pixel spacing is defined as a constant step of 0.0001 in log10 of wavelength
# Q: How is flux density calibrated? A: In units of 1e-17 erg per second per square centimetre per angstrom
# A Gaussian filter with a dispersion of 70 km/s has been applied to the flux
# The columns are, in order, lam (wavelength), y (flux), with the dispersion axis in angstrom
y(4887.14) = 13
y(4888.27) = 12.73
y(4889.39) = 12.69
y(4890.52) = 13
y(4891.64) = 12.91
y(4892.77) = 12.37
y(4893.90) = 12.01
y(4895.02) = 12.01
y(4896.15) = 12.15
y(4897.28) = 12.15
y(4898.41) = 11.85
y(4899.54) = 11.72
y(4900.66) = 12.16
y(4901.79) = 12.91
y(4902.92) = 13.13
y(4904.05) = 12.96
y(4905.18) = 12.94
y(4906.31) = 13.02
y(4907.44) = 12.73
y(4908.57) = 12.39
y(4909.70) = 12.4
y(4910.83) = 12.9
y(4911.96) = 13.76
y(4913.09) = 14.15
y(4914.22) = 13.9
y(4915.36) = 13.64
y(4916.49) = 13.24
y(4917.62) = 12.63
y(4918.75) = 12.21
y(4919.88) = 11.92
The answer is 11.72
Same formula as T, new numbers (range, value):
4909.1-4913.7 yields 12.4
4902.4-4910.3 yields 12.39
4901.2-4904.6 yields 12.91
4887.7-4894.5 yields 12.01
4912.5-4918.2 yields 12.63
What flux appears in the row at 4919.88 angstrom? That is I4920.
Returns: 11.92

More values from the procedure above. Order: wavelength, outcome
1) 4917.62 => 12.63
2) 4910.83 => 12.9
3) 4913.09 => 14.15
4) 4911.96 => 13.76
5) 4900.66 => 12.16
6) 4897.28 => 12.15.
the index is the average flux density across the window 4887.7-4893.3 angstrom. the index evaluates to 12.7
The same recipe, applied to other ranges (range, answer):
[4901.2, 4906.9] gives 13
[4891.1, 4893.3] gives 12.6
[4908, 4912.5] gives 12.9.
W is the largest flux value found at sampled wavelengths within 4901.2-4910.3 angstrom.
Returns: 13.13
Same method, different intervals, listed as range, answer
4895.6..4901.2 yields 12.16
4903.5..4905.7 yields 12.96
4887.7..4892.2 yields 13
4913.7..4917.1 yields 13.9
